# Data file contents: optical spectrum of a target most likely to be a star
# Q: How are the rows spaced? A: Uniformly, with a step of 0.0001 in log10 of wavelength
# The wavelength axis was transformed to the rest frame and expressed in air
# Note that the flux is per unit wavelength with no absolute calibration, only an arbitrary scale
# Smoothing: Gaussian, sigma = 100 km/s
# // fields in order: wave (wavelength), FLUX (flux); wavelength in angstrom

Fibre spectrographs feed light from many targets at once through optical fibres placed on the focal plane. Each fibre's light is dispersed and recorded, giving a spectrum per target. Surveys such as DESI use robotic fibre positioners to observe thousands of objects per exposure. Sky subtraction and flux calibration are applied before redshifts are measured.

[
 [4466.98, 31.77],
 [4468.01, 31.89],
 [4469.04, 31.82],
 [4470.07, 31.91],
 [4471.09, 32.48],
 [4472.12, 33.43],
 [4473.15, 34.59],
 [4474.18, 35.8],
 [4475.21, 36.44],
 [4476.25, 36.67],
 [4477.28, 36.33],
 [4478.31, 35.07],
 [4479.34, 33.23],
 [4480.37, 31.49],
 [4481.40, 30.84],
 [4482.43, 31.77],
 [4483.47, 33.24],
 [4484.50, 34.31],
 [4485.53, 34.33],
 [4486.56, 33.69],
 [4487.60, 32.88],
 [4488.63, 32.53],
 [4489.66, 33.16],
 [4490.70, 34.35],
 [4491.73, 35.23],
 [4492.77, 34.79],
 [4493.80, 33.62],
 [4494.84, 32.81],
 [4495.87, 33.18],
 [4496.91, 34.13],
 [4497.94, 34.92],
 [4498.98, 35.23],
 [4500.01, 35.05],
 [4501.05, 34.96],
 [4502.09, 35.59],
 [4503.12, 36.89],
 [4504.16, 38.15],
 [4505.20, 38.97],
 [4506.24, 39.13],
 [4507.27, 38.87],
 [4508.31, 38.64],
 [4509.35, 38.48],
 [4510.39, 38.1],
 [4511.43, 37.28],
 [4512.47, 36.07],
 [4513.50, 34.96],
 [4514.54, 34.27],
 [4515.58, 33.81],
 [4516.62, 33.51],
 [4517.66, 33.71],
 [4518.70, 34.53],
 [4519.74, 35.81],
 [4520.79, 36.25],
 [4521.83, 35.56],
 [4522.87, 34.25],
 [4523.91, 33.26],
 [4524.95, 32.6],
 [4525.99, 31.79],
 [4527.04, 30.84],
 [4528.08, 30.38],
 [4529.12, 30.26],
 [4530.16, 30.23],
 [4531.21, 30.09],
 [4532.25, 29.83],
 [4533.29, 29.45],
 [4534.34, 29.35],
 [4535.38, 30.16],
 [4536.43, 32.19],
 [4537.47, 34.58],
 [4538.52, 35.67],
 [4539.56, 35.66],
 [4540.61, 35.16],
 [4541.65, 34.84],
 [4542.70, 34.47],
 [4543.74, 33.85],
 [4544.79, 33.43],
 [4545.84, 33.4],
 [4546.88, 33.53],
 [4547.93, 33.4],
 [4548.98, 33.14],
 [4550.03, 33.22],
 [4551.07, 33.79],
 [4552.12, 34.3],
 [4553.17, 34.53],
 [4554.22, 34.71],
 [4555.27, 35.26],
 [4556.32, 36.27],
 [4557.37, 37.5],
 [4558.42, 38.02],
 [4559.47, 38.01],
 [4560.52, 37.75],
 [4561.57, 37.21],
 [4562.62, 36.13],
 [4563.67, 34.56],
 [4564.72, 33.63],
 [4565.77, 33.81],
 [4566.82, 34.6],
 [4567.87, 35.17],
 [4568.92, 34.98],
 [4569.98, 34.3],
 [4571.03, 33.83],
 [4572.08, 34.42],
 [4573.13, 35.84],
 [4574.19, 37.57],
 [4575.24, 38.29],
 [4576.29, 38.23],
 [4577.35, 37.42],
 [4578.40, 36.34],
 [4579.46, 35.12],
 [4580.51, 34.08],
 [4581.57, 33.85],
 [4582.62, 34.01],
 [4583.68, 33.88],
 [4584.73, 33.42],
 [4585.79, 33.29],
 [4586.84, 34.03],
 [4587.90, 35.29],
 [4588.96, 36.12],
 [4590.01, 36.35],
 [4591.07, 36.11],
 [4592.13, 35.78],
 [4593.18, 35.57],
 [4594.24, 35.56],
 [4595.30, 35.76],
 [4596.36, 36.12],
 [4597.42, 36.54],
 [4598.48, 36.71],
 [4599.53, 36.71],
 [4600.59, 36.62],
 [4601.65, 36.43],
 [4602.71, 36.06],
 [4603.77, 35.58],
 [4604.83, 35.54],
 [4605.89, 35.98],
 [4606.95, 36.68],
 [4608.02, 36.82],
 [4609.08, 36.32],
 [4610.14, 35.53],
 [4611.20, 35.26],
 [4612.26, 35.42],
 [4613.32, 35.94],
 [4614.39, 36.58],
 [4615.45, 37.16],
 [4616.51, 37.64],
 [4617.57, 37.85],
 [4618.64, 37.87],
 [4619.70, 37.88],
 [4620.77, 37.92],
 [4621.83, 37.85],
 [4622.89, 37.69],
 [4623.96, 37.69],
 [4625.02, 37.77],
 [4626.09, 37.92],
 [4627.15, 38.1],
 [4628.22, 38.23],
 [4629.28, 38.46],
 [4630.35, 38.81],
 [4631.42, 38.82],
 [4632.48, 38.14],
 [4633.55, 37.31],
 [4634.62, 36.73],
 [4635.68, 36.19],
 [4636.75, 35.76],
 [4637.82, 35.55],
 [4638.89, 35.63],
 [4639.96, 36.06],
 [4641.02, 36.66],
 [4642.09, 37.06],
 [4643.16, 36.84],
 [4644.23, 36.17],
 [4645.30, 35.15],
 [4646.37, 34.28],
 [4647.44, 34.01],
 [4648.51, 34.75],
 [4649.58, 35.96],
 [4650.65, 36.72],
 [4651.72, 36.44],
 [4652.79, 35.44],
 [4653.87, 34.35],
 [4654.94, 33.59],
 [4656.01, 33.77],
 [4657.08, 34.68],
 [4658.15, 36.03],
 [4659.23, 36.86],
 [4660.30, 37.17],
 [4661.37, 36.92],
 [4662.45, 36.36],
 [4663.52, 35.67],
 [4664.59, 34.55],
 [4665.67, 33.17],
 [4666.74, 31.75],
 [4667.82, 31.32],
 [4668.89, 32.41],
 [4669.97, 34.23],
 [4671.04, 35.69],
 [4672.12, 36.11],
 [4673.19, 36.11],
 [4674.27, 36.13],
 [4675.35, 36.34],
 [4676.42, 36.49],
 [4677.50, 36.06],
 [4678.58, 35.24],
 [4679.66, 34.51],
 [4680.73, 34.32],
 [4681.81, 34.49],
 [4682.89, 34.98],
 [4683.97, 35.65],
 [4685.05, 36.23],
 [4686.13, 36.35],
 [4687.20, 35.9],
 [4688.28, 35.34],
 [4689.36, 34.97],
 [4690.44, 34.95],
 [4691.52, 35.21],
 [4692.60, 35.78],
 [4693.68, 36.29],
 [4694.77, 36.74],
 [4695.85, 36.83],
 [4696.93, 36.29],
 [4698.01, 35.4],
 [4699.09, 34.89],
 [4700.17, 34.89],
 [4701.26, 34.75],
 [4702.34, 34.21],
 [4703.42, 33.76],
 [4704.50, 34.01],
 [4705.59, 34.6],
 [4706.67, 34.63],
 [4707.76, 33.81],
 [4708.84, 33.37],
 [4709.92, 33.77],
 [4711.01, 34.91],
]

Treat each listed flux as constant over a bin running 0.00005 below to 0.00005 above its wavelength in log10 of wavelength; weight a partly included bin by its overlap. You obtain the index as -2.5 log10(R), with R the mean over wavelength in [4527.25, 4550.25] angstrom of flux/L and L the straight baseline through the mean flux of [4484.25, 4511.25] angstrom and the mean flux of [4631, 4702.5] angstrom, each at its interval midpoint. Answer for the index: 0.09 mag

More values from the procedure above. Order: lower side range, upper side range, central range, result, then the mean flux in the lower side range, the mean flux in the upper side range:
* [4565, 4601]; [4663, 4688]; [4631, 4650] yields -0.031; 35.5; 35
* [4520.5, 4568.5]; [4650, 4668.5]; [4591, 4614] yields -0.050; 33.8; 35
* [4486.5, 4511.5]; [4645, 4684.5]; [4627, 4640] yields -0.061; 35.6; 35.1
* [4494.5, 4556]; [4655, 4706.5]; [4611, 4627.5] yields -0.076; 34.3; 35.2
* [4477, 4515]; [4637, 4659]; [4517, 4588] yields 0.030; 35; 35.5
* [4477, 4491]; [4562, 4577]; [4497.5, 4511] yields -0.102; 33.3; 35.4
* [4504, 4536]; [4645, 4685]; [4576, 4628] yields -0.048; 34.1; 35.1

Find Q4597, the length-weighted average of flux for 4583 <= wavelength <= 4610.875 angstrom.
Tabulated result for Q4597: 35.7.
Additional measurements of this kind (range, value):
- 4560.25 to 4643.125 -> 36.2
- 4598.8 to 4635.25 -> 37.1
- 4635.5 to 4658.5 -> 35.5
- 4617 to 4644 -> 37.4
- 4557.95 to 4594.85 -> 35.5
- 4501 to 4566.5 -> 34.6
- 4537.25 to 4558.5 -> 34.6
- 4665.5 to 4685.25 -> 34.8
